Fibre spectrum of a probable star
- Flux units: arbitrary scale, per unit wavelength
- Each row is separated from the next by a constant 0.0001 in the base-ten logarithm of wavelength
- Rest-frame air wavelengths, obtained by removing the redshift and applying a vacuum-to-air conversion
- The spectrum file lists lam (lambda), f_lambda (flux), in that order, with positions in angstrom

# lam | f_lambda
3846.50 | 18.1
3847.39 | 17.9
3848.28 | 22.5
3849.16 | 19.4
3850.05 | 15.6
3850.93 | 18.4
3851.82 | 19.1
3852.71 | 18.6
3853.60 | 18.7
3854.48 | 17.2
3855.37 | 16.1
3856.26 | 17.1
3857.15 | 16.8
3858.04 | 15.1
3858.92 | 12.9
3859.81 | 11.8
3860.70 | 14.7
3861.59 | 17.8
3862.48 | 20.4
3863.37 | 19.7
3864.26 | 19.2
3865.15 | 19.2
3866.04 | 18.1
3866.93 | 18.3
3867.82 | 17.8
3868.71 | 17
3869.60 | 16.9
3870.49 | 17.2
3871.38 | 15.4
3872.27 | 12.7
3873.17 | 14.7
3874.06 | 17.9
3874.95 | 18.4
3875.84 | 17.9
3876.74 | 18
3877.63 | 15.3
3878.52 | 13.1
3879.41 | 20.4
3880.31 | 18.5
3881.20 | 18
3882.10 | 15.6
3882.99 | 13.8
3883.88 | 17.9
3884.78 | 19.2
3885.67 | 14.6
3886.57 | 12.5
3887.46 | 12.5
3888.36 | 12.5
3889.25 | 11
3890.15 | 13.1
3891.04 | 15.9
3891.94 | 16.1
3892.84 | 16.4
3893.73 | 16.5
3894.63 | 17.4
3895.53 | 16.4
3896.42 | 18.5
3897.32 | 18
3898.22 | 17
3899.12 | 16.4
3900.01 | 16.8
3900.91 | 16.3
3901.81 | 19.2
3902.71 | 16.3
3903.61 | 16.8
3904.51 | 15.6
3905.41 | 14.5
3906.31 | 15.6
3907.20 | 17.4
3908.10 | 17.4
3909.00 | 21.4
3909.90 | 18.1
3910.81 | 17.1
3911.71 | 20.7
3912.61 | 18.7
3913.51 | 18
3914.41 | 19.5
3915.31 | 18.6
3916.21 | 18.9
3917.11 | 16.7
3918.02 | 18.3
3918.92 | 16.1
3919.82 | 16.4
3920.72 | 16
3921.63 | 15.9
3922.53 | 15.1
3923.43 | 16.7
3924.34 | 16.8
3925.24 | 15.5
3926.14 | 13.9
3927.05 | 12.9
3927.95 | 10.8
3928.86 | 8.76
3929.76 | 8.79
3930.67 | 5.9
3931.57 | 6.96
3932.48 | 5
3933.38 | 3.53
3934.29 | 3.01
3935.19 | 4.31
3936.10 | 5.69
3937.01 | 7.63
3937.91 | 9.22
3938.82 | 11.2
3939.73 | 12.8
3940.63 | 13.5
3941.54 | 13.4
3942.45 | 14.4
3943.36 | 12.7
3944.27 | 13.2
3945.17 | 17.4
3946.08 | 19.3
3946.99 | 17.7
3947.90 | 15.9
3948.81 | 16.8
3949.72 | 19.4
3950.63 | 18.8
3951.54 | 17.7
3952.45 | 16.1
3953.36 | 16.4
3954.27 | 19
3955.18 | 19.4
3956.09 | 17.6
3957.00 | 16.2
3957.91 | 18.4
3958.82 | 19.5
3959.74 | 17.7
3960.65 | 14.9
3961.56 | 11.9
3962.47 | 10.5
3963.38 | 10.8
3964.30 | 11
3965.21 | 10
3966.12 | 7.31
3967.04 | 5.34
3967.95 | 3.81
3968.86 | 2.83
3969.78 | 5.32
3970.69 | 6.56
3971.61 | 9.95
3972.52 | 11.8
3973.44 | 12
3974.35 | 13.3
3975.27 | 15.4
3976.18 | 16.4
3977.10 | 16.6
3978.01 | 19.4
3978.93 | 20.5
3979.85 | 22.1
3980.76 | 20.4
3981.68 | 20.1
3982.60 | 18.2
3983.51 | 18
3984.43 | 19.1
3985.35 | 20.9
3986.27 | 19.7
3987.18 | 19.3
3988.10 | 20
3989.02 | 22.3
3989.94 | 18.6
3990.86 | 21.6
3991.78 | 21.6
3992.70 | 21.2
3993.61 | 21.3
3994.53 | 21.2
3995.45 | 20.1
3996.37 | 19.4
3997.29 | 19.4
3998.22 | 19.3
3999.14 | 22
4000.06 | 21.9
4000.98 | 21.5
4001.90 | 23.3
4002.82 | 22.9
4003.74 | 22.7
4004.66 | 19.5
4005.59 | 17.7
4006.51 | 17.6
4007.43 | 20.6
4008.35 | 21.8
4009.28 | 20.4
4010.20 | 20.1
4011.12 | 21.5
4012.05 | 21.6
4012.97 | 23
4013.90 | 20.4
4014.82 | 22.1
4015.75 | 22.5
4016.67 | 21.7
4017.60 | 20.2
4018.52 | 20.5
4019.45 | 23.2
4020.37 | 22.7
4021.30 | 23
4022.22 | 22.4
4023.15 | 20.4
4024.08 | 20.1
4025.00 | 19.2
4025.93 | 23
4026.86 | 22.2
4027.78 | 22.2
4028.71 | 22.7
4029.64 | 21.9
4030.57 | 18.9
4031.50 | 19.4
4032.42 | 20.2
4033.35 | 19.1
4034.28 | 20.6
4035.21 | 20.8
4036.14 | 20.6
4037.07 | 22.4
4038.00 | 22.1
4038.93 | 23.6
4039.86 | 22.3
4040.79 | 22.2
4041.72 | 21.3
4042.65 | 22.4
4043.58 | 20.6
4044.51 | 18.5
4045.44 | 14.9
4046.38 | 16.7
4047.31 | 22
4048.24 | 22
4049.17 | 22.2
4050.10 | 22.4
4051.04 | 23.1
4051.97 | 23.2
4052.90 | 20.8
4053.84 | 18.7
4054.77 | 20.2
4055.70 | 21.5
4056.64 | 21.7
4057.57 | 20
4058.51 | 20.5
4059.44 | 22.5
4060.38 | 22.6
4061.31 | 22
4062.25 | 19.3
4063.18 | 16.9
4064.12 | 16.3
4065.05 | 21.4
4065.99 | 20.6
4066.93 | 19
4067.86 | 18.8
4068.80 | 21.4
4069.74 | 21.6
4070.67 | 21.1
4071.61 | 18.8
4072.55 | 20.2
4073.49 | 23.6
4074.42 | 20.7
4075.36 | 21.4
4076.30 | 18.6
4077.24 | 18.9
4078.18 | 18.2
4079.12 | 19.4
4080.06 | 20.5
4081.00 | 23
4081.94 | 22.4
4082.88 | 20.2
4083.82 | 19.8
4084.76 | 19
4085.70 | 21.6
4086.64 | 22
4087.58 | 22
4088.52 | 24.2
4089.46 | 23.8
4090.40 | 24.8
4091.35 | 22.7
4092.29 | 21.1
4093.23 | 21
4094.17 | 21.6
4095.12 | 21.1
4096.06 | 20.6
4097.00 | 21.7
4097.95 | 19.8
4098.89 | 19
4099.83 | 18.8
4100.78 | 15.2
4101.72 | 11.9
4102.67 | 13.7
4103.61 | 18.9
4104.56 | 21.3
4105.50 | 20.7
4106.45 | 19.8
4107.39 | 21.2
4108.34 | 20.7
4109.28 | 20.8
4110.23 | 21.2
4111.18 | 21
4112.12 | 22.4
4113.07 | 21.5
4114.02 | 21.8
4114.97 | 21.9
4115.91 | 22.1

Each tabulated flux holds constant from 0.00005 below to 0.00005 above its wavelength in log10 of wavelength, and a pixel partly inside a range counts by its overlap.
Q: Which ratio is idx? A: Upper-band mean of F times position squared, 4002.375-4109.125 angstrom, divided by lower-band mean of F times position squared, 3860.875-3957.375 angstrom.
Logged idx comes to 1.44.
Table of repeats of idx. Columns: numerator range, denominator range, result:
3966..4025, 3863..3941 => 1.29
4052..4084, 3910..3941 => 1.69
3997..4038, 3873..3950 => 1.49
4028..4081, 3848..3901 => 1.36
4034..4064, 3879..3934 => 1.45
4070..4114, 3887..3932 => 1.43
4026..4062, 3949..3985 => 1.50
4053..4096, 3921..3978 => 1.76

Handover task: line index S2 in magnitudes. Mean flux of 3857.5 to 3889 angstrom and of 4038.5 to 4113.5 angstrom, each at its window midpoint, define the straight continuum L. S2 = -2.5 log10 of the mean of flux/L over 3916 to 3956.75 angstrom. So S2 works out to 0.29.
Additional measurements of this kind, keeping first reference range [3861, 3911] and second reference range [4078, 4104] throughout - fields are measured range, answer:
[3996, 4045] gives -0.11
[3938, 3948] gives 0.22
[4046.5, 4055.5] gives -0.10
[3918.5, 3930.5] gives 0.24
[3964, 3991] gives 0.23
